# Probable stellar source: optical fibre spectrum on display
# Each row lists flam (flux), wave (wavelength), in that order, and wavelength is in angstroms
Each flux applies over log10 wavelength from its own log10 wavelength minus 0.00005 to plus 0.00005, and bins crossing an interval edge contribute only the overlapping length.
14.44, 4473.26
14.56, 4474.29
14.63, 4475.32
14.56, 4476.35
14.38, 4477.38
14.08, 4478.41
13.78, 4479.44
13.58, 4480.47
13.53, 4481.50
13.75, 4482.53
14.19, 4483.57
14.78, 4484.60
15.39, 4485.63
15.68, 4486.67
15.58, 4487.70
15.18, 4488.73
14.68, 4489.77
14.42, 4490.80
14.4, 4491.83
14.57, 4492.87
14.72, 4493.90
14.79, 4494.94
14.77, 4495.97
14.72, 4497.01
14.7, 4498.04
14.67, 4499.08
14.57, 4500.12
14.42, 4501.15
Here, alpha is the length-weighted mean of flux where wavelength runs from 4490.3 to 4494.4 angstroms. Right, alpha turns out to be 14.5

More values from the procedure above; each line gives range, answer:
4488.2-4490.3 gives 14.9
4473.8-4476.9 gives 14.6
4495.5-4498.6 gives 14.7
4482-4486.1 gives 14.5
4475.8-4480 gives 14.2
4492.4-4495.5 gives 14.7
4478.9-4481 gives 13.7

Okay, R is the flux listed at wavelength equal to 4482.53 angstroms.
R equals 13.75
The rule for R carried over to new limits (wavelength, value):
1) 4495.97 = 14.77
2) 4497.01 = 14.72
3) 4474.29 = 14.56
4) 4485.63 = 15.39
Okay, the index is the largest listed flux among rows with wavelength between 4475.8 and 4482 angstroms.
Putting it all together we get 14.56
